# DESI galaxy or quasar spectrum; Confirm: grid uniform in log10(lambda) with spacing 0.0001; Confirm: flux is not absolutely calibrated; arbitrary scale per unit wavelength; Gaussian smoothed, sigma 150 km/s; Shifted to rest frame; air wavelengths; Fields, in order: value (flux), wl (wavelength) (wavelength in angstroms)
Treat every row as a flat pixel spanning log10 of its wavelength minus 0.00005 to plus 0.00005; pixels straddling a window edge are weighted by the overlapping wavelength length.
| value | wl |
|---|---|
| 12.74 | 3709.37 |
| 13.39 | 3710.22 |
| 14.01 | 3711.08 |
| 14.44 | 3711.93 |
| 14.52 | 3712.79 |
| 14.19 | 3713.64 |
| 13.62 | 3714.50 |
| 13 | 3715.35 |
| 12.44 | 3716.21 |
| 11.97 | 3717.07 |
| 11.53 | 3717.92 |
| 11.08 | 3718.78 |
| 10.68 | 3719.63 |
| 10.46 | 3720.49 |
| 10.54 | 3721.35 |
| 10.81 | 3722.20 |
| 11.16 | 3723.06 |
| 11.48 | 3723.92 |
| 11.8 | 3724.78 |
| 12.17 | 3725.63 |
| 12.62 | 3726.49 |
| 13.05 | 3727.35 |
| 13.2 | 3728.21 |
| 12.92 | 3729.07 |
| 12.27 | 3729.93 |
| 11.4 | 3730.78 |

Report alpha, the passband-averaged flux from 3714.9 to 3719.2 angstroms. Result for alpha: 12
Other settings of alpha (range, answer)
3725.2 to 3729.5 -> 12.8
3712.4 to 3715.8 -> 13.8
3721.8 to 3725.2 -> 11.3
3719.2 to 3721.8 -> 10.6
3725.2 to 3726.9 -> 12.4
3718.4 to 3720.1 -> 10.9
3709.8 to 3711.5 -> 13.7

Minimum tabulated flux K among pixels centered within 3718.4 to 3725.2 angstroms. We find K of 10.46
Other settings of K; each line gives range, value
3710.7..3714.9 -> 13.62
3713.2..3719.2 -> 11.08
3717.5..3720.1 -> 10.68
